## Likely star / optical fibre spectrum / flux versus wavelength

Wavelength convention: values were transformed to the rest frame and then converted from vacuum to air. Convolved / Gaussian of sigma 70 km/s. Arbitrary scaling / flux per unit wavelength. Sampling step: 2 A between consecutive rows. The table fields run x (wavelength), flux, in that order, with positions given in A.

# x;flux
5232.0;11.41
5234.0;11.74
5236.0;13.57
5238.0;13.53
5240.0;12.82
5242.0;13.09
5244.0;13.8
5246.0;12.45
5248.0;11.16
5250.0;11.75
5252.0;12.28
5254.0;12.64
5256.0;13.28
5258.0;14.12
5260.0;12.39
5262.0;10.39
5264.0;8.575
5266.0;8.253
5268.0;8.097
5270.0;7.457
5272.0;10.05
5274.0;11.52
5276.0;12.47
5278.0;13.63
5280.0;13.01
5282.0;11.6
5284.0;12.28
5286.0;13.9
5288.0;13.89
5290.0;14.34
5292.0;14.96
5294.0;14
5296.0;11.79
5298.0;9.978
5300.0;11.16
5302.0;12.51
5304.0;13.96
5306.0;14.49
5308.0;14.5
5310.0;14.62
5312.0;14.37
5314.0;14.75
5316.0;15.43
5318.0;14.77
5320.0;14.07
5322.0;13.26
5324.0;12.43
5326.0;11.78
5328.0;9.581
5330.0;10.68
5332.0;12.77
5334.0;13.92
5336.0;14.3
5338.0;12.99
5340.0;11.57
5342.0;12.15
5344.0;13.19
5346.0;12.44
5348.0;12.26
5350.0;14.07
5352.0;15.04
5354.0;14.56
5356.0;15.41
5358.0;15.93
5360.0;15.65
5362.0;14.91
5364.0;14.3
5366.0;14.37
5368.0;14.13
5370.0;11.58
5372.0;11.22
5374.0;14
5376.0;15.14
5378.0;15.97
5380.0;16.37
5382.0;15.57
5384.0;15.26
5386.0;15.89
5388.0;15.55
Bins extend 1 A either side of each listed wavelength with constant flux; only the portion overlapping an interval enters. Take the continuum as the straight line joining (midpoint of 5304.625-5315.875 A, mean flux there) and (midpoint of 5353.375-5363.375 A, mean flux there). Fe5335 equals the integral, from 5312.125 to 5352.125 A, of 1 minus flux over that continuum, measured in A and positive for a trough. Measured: 4.9 A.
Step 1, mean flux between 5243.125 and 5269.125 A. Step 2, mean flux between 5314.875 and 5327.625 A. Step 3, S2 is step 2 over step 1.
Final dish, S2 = 1.17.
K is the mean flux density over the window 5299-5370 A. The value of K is 13.6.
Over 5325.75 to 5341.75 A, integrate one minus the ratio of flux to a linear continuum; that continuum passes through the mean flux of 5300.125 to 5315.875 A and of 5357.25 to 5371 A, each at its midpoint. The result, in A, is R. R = 2.25 A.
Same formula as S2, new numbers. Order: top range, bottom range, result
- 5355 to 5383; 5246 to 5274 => 1.34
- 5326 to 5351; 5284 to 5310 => 0.94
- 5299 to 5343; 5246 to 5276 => 1.20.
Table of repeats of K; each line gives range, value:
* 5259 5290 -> 11.3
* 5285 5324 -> 13.7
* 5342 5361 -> 14.2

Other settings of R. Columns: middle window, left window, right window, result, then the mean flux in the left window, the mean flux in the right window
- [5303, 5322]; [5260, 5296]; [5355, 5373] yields -2.69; 11.7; 14.2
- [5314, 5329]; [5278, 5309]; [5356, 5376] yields 0.37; 13.1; 14.1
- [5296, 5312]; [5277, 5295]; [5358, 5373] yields 0.66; 13.5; 13.9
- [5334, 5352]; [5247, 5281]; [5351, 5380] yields 0.96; 11.2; 14.5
